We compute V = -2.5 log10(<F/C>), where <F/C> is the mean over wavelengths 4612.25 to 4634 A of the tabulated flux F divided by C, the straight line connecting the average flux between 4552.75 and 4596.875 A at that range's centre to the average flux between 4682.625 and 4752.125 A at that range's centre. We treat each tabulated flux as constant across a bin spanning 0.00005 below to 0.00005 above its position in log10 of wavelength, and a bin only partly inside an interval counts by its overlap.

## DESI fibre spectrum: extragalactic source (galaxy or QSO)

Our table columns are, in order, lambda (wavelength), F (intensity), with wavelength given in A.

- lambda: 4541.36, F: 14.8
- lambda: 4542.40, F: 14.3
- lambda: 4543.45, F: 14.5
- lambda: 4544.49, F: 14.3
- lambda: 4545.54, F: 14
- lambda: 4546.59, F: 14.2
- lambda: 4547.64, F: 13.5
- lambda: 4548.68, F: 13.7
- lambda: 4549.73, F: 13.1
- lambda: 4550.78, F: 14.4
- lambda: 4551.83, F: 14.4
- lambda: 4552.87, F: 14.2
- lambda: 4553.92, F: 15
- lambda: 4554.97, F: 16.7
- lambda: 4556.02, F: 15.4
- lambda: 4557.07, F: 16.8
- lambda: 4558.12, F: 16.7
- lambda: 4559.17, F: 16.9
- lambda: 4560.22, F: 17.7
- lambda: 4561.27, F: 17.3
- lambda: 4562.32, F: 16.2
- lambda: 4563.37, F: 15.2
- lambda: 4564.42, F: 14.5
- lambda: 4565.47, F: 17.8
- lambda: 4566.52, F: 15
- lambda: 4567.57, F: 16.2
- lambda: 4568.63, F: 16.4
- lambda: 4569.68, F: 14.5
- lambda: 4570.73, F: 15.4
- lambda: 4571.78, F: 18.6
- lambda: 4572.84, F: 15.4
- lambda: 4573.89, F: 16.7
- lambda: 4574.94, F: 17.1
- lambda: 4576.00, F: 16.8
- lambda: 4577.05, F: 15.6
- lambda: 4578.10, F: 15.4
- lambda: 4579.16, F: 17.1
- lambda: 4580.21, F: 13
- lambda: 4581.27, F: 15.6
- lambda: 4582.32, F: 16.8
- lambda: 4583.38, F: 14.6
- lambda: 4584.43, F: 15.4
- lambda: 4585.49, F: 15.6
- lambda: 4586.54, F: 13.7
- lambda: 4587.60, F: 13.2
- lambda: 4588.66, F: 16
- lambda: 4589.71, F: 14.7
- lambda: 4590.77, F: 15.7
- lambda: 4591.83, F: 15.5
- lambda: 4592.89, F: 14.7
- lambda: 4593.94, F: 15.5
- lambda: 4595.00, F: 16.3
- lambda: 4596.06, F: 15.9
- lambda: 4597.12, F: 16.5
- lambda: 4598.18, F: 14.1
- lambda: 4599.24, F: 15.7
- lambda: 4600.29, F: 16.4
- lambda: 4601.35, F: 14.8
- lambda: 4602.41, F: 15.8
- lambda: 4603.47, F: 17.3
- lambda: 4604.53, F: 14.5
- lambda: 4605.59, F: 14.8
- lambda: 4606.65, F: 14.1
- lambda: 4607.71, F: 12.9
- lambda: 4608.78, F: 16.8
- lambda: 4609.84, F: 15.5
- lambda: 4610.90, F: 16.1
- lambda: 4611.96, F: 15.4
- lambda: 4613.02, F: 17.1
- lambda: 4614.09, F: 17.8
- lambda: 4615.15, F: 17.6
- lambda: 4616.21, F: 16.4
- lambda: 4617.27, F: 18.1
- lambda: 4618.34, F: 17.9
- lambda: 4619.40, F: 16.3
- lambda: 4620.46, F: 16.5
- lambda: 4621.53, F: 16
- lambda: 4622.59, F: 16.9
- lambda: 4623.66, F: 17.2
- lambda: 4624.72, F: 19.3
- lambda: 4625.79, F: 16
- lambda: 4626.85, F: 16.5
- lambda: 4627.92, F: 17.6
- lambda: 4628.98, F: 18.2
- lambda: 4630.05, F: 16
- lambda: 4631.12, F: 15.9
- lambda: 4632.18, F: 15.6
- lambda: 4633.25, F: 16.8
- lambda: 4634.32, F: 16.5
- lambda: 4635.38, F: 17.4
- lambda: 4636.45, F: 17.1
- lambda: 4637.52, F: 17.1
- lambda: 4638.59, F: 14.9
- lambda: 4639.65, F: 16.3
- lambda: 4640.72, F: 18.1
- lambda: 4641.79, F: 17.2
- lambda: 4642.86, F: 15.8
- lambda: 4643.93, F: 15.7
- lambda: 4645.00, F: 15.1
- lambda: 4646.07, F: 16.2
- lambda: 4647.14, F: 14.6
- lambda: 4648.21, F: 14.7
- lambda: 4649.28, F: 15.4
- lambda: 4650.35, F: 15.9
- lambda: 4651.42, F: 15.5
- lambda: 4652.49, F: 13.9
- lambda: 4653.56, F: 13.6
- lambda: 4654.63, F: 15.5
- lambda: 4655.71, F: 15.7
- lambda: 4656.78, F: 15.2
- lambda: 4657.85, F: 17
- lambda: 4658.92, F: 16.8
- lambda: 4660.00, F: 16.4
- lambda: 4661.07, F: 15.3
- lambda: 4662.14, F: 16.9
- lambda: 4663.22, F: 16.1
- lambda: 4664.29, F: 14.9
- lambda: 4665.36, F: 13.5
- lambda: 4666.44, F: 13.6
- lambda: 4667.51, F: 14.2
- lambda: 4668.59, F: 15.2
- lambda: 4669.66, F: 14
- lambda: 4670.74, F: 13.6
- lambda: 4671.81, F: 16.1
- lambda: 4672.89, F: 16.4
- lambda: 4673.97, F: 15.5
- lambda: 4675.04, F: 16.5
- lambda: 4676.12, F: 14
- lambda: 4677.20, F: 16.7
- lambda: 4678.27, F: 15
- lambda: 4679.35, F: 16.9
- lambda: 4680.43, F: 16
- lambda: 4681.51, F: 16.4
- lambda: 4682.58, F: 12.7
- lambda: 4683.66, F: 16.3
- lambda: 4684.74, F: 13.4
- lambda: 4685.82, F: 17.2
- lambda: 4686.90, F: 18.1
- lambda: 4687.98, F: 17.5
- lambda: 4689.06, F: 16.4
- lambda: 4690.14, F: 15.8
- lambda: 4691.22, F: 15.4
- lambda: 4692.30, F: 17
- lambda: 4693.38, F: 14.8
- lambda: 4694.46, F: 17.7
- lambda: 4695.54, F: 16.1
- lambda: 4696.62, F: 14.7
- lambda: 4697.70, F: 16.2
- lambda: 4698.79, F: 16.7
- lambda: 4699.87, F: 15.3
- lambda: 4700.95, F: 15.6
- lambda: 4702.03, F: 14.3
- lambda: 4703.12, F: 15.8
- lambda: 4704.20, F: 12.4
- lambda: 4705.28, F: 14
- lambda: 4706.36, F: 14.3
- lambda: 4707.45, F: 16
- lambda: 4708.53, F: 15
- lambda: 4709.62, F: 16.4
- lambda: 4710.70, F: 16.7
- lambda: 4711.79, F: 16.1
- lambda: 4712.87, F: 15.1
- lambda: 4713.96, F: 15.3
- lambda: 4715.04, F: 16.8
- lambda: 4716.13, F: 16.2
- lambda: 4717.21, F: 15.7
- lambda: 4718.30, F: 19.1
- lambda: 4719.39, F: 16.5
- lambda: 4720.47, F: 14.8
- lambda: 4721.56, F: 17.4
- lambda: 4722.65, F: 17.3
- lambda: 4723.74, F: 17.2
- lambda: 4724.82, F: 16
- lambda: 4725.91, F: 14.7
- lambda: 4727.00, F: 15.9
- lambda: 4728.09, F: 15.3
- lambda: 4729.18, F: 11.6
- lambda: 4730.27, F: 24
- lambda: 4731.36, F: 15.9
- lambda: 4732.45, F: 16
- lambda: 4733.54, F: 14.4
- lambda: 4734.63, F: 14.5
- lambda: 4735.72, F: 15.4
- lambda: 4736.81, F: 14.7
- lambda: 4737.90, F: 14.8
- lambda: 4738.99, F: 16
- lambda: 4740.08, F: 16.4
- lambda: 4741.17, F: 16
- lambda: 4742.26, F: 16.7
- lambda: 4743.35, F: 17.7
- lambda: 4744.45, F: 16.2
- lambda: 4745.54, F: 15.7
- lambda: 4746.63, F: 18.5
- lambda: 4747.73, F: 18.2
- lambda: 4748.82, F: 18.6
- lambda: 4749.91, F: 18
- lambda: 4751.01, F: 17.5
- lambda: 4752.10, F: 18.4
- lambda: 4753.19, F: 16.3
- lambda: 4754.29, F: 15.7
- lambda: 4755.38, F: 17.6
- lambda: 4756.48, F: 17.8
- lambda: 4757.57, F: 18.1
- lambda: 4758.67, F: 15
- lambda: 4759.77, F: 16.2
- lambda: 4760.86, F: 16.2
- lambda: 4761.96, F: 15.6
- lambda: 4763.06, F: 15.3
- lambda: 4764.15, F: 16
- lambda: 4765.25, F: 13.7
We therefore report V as -0.07 mag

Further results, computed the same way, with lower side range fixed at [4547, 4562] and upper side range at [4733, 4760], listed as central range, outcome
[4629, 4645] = -0.04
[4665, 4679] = 0.08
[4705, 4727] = 0.02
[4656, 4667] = 0.03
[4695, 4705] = 0.08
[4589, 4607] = 0.02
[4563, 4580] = -0.04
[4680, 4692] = 0.02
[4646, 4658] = 0.06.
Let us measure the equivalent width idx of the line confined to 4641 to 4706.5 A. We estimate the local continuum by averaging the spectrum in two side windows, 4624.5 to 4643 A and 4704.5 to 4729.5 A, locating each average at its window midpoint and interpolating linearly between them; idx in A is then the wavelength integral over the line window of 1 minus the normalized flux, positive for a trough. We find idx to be 3.2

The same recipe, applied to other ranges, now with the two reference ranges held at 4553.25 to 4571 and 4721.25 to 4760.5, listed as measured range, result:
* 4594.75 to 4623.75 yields 0.2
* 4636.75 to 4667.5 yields 1.4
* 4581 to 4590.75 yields 0.6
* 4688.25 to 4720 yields 1.3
